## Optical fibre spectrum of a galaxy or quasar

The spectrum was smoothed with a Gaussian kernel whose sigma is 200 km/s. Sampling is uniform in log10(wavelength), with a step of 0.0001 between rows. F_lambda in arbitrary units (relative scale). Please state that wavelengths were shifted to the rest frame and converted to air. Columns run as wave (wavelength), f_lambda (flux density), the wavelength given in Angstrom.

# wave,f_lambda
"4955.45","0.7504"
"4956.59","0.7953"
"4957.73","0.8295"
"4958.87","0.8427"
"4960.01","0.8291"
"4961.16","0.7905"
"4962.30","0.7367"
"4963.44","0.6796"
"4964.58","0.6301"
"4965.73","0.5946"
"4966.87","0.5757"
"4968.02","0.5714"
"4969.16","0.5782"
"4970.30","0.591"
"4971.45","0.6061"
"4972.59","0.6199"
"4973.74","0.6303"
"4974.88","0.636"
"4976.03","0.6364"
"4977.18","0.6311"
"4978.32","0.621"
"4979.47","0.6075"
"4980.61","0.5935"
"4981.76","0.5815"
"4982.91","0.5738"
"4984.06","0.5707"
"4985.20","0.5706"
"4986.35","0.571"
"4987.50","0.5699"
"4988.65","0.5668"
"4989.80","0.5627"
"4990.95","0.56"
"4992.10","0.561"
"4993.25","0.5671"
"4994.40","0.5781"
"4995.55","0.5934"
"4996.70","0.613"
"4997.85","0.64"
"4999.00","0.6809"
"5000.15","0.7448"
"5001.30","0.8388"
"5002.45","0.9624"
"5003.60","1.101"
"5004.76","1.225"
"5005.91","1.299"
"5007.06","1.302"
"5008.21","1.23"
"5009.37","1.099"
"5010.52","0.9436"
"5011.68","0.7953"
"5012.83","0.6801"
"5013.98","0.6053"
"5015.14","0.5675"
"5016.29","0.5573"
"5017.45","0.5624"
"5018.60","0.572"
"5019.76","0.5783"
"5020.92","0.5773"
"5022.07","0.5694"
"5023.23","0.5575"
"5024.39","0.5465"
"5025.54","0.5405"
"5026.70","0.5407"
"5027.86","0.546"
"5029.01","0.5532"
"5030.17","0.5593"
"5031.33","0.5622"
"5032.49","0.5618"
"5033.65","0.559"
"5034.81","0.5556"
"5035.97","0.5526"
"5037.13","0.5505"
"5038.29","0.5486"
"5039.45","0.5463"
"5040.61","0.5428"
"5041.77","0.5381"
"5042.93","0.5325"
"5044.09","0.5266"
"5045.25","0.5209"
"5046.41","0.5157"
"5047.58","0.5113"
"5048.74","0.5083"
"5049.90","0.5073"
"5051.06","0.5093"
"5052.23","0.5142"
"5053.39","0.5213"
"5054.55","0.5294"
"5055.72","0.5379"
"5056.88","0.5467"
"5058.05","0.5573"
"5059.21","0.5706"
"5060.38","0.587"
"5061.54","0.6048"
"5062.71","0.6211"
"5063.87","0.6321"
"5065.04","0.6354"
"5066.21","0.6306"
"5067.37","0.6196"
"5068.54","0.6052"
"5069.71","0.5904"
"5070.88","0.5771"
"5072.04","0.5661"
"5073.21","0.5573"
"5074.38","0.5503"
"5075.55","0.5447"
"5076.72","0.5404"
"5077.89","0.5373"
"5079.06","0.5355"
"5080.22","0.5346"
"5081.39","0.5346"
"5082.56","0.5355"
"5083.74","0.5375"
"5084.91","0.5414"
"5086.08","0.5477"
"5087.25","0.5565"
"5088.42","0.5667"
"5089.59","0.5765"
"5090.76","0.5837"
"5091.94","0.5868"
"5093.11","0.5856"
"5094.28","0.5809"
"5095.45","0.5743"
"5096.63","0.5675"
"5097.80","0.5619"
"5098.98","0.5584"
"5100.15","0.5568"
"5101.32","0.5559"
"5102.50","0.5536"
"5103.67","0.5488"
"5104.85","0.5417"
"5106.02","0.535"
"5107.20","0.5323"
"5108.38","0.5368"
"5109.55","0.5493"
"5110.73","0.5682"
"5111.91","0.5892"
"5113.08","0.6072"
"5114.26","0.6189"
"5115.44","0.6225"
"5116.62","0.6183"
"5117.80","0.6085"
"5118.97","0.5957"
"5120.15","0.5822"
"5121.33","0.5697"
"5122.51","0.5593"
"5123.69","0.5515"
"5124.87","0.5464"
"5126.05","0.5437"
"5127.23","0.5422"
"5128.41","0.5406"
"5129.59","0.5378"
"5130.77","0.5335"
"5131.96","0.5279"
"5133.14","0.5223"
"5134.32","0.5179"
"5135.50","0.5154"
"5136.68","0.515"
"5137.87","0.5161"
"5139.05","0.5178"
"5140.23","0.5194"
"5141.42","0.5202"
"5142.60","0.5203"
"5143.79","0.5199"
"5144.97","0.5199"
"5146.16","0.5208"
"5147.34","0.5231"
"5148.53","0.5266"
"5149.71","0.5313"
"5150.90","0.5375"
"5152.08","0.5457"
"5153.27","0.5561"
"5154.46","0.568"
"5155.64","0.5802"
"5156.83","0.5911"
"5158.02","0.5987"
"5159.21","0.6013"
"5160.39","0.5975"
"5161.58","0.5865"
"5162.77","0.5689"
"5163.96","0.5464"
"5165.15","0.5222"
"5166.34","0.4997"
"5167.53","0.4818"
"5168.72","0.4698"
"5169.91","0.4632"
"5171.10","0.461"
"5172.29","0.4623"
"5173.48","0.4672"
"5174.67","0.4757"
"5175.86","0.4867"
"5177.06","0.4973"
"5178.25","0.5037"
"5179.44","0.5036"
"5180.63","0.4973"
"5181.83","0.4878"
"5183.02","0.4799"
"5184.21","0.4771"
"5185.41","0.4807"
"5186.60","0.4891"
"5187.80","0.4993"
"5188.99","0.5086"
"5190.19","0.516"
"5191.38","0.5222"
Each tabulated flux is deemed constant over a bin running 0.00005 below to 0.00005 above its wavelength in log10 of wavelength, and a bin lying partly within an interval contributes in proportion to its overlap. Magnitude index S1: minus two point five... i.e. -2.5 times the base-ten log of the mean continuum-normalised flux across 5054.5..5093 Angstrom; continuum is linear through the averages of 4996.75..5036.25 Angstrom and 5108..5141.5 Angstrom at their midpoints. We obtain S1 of 0.12 mag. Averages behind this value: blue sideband 0.728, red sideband 0.556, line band 0.57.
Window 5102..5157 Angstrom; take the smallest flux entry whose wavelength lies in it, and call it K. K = 0.515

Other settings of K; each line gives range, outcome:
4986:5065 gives 0.5073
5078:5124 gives 0.5323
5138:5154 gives 0.5178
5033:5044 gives 0.5325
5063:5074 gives 0.5573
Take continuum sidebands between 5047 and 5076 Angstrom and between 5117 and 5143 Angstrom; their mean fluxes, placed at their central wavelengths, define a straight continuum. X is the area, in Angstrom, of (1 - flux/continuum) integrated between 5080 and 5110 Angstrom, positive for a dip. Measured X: -0.1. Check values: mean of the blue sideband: 0.566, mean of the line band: 0.556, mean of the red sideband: 0.542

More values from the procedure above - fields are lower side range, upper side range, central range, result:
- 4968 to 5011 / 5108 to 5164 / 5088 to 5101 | 0.7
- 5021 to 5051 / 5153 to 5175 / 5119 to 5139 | -0.2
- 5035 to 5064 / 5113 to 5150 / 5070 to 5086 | 0.0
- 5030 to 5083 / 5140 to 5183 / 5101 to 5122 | -1.4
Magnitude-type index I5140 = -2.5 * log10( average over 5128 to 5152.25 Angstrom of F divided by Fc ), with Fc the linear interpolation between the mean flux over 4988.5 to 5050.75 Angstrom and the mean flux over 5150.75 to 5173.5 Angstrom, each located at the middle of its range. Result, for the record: 0.06 mag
